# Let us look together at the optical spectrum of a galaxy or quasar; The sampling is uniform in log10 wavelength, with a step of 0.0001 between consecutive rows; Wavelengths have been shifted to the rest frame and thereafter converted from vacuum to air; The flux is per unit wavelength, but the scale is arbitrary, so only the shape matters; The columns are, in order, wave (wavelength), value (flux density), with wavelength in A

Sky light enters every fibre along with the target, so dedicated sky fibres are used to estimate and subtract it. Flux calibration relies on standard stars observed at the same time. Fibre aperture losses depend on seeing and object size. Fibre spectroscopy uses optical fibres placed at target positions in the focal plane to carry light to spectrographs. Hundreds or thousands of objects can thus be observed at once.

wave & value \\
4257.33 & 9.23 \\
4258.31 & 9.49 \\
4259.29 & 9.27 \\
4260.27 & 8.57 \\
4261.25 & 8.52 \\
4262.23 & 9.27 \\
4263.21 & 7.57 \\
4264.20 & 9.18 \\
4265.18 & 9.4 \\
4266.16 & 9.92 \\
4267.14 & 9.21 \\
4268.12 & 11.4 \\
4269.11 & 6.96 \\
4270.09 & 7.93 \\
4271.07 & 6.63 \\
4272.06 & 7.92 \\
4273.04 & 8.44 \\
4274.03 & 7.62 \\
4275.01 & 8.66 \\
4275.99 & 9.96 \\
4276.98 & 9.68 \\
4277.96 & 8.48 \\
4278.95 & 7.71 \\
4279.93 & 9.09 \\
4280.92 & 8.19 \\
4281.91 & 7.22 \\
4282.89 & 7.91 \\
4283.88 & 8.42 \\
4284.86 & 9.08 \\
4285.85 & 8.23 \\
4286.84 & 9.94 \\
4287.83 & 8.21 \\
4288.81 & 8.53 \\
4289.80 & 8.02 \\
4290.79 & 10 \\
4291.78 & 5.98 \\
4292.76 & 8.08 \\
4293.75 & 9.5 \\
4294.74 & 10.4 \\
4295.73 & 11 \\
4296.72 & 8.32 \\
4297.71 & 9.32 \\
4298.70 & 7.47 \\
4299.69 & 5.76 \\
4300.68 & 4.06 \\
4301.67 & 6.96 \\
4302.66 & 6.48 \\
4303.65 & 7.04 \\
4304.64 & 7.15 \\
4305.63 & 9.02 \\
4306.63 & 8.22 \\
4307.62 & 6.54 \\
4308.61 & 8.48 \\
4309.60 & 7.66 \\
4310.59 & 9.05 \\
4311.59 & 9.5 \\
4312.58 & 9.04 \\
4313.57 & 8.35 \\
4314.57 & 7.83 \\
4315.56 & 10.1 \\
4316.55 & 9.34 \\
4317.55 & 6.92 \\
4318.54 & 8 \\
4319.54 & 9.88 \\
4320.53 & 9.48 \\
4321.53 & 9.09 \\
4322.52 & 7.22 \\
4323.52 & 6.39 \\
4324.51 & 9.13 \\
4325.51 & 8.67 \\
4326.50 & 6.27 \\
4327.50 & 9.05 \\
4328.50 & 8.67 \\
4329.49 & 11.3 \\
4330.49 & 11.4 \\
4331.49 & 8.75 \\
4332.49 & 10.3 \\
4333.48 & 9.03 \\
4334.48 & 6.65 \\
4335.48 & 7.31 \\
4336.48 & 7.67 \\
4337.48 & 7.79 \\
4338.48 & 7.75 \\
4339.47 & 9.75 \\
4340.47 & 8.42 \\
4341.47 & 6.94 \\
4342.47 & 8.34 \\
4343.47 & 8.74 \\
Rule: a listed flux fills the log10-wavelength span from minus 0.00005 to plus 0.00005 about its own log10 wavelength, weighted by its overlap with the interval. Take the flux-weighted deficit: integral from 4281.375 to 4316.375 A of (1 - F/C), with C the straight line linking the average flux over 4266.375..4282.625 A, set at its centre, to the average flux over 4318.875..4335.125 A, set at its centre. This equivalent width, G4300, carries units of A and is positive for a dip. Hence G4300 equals 1.7 A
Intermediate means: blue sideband 8.46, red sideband 8.81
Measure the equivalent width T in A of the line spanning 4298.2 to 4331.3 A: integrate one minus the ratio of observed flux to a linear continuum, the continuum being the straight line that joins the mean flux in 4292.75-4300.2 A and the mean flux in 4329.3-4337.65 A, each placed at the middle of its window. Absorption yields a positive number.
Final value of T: 2.4 A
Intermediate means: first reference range 8.76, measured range 8.17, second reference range 8.86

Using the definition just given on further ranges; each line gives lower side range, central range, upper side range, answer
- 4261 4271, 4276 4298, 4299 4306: -3.4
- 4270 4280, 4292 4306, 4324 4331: 1.4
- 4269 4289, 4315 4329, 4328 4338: 0.5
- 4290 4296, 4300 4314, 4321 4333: 2.0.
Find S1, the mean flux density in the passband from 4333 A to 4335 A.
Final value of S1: 7.81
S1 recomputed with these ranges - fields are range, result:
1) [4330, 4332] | 10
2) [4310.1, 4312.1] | 9.25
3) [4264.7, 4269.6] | 9.38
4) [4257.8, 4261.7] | 8.98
